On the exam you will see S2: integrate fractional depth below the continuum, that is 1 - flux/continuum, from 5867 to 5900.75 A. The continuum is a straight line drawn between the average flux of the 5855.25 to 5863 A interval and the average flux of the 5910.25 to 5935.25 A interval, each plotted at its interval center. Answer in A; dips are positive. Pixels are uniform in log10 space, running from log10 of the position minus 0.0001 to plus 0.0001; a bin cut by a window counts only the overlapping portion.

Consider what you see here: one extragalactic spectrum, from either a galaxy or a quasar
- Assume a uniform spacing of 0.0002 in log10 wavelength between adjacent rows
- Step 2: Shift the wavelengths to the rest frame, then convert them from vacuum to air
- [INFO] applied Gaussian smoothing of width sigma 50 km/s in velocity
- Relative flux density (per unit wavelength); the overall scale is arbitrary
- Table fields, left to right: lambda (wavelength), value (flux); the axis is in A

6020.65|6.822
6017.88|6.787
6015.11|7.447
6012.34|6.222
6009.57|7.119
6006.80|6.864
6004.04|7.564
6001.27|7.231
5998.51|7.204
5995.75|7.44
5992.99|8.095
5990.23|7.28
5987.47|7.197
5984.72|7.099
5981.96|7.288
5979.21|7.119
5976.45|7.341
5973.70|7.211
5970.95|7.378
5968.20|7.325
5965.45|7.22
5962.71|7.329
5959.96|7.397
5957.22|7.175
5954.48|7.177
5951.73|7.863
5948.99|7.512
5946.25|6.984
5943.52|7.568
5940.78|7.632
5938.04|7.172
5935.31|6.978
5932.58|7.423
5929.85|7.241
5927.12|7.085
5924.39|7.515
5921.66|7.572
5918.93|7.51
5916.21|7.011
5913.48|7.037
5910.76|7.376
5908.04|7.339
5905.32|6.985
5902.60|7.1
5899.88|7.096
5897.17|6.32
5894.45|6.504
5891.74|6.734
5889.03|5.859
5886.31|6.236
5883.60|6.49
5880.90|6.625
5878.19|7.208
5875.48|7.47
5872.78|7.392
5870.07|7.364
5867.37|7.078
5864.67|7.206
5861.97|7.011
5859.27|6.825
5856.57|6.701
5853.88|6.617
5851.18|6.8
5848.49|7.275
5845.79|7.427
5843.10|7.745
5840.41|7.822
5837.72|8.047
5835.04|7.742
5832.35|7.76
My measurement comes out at 1.1 A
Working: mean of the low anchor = 6.84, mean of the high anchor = 7.29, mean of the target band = 6.79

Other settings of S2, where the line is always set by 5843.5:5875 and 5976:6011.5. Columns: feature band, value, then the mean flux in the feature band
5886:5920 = 1.36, 6.87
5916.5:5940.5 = -0.41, 7.31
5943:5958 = -0.33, 7.38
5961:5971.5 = -0.10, 7.31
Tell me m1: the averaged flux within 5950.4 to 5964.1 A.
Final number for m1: 7.39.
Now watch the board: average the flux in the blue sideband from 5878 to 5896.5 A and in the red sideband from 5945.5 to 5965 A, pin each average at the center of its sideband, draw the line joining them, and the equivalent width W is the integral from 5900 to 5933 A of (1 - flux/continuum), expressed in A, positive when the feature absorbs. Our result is -1.95 A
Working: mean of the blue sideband 6.47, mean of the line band 7.25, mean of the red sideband 7.35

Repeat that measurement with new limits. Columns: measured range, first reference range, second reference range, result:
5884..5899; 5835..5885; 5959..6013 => 1.7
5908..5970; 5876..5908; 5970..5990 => -3.0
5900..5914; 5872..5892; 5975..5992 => -0.6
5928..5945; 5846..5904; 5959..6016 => -0.6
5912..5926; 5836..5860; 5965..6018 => -0.1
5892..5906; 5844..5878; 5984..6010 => 0.7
